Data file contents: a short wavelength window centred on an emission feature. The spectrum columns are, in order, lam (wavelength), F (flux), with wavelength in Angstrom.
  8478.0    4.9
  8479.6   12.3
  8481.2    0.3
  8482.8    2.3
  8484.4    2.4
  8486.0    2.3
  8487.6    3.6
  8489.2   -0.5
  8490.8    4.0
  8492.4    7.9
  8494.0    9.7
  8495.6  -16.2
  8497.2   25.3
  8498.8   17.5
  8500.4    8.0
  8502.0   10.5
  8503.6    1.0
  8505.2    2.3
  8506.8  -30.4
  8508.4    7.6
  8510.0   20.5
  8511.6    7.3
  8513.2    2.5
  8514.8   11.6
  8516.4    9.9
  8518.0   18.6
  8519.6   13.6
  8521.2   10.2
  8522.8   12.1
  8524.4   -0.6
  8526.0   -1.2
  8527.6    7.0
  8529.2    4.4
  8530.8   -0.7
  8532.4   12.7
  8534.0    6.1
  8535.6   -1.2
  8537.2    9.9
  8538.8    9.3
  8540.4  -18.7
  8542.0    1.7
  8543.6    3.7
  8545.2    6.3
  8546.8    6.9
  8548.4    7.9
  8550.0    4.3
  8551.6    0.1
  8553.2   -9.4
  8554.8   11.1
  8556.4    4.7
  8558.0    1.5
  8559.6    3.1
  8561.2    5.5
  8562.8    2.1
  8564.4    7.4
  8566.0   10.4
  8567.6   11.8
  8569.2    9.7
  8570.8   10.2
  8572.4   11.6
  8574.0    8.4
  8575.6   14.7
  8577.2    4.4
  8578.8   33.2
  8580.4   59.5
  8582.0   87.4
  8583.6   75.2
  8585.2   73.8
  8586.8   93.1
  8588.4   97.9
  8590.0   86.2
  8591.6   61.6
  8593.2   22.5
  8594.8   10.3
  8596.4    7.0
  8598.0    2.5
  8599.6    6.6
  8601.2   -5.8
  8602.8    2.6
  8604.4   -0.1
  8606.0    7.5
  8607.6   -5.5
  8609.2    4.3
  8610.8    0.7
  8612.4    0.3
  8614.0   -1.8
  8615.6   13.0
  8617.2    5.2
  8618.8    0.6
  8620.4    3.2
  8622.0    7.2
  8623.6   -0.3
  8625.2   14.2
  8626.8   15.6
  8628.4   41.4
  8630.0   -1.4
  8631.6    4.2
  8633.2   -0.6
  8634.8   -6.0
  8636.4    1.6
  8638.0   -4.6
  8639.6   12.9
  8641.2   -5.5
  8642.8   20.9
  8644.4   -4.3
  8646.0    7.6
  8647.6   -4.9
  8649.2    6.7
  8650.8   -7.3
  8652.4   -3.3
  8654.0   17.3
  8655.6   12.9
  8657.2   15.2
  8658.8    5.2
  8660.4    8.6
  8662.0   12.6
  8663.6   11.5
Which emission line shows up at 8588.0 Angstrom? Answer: [O II] 3727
